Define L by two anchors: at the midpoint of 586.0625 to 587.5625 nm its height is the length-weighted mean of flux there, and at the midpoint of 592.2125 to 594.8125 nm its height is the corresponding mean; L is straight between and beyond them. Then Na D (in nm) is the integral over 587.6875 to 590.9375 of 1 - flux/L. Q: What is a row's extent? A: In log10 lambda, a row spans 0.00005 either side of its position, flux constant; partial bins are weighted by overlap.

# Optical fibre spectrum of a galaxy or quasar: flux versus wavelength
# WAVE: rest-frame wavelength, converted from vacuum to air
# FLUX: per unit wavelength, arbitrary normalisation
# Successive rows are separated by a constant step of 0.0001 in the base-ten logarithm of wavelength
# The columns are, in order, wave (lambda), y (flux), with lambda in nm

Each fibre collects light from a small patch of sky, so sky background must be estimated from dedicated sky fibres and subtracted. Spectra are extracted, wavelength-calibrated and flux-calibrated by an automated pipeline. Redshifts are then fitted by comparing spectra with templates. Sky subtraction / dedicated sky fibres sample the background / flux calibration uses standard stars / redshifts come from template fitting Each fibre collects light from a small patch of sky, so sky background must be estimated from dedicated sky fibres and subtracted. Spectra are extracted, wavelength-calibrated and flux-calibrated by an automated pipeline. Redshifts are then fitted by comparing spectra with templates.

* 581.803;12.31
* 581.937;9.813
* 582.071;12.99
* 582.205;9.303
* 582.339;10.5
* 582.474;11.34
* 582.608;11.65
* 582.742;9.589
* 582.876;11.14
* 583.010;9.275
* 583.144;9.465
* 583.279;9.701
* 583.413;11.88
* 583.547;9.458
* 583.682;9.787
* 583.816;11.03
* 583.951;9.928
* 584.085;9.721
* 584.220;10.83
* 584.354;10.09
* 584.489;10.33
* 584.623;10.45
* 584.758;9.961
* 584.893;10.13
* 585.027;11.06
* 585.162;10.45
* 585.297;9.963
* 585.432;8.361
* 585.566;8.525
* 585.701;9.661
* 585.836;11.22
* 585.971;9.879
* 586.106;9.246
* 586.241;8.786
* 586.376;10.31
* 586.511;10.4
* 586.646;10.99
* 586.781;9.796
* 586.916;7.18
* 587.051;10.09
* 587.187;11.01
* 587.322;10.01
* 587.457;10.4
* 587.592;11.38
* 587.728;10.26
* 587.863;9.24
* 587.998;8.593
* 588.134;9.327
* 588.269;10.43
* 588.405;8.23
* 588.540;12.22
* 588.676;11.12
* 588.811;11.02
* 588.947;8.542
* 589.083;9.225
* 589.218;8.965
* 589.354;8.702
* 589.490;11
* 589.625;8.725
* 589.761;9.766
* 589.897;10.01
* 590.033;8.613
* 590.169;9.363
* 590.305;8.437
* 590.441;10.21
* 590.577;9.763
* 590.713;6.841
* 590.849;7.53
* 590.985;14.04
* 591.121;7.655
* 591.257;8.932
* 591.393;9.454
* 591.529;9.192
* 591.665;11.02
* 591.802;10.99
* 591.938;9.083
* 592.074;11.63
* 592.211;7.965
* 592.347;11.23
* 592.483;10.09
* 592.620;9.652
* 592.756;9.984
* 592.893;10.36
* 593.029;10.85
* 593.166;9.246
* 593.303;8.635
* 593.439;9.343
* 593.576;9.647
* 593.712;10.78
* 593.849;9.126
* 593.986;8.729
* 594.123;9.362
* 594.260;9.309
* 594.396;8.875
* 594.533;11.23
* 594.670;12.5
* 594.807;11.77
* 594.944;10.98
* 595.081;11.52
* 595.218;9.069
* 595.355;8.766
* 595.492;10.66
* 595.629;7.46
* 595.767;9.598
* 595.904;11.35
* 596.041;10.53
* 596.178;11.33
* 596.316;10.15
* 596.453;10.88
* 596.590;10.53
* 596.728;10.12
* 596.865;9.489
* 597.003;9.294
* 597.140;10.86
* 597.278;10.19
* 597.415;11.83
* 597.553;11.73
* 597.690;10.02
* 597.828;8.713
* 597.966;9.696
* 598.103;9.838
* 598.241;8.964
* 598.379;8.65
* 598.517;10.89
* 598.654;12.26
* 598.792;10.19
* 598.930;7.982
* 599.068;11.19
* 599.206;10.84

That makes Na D 0.15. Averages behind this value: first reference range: 9.89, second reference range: 9.94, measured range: 9.44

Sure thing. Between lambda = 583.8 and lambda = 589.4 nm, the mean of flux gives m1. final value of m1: 9.92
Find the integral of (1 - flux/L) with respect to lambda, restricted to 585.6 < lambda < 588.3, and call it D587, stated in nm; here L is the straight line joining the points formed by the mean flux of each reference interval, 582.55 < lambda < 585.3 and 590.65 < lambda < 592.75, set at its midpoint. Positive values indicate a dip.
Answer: 0.05 nm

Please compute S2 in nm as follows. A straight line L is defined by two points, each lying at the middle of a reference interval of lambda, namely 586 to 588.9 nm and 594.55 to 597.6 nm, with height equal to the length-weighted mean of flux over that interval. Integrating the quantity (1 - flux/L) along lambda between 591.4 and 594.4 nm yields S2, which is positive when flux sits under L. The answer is 0.15 nm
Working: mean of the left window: 9.99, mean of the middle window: 9.79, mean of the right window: 10.5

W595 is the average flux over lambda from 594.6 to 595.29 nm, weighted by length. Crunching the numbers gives 11.2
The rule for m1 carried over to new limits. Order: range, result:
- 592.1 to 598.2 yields 10.1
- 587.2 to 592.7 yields 9.74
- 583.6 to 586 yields 10.1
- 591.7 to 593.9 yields 9.93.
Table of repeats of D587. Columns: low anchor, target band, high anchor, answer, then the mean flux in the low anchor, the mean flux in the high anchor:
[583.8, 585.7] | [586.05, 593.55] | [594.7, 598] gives 0.31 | 10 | 10.3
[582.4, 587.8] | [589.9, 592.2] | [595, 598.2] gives 0.14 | 10.1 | 10.2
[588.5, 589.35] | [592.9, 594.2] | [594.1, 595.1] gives 0.13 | 10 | 10.7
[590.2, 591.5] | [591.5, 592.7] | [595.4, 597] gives -0.09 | 9.21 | 10.1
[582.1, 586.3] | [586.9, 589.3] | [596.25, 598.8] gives 0.06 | 10.1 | 10.2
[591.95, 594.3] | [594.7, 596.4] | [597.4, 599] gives -0.08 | 9.75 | 10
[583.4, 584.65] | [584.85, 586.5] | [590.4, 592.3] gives 0.05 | 10.3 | 9.61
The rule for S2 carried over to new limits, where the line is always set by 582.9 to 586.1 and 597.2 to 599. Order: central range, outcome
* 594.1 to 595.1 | -0.064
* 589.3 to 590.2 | 0.053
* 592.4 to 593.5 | 0.030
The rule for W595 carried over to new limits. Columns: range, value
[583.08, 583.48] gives 10.3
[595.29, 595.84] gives 9.14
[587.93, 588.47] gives 9.14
